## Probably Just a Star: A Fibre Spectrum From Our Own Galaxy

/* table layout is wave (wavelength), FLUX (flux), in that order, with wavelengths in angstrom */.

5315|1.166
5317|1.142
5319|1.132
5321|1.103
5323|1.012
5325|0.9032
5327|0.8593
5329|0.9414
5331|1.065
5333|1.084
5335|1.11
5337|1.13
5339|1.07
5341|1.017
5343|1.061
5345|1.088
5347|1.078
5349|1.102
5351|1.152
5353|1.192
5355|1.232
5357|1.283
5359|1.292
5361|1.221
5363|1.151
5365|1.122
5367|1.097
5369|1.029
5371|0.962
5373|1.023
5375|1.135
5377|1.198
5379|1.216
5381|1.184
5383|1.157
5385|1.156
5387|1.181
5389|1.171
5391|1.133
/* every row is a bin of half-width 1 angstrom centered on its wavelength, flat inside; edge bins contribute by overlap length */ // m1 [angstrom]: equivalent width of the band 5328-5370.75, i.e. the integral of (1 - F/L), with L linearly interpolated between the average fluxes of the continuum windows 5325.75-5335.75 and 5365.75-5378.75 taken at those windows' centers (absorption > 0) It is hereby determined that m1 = -3.1 angstrom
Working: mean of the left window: 1.01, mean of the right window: 1.08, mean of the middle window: 1.12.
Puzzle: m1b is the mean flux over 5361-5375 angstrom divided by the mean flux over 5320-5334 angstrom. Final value 1.09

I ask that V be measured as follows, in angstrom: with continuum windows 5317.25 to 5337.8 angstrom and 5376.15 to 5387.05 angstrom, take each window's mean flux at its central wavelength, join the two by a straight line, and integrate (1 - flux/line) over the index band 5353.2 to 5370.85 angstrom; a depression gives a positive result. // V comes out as -0.6 angstrom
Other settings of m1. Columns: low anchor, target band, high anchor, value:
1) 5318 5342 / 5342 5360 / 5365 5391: -1.5 angstrom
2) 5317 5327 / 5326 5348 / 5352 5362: 1.5 angstrom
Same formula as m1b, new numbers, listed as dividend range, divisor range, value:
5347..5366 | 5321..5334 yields 1.20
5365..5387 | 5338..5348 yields 1.05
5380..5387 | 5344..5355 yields 1.03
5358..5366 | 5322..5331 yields 1.27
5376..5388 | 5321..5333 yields 1.21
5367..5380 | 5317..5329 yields 1.08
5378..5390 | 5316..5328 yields 1.15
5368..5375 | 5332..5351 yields 0.94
